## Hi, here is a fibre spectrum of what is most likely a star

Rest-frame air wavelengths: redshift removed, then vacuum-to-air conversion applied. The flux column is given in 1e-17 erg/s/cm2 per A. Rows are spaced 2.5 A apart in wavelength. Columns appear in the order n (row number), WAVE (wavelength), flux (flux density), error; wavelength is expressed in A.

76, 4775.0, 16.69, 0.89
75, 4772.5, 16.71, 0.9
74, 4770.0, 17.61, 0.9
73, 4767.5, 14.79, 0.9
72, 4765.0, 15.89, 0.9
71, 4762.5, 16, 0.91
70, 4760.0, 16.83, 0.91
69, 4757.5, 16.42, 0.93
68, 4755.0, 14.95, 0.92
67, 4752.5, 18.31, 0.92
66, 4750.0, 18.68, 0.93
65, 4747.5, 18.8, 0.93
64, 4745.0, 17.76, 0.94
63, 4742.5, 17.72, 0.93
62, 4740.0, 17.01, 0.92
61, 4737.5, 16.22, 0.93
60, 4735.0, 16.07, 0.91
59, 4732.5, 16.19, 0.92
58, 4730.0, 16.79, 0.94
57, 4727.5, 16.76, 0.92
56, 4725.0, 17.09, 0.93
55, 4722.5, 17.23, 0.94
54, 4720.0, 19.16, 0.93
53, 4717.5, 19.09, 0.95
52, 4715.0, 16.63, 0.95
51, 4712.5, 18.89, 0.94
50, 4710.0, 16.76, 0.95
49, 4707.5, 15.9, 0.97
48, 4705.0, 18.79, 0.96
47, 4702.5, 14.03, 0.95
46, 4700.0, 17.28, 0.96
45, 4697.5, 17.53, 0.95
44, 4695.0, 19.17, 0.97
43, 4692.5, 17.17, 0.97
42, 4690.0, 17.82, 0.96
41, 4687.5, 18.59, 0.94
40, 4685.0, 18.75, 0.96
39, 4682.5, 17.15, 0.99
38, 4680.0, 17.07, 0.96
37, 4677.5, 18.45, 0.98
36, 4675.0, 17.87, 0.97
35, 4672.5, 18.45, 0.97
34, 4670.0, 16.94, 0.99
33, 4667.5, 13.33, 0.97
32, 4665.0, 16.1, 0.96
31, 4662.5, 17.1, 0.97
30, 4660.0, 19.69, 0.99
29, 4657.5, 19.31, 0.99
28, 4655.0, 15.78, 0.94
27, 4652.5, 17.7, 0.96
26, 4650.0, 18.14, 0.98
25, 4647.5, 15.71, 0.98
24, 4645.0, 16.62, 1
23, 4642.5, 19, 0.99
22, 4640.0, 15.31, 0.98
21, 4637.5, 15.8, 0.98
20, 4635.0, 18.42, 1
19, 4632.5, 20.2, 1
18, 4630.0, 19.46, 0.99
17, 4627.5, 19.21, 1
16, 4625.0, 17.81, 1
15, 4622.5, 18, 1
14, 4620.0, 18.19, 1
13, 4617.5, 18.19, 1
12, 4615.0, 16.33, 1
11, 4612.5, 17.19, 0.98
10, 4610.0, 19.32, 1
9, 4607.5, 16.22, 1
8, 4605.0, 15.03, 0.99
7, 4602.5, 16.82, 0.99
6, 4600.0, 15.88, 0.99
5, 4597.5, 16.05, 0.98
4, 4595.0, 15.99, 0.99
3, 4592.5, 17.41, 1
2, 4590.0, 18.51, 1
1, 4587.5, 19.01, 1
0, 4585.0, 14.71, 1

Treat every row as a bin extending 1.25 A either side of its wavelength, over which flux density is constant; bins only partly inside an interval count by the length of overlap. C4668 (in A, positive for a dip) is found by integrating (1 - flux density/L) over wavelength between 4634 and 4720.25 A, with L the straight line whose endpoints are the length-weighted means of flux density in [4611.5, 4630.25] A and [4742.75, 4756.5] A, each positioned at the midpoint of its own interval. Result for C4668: 2.2 A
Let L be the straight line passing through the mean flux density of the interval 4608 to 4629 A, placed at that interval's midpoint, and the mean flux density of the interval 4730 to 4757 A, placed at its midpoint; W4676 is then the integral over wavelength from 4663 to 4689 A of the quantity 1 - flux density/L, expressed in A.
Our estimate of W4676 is 0.5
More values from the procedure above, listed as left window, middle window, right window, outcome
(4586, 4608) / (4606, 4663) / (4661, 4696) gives -2.33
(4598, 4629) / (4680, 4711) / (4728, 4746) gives -0.76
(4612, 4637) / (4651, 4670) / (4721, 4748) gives 0.90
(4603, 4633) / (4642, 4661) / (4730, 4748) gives -0.06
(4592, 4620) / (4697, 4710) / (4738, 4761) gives 0.39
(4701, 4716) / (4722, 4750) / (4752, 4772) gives -0.96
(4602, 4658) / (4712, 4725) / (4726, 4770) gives -0.82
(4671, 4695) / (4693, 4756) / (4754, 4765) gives -1.47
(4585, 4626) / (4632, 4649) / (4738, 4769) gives -0.07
